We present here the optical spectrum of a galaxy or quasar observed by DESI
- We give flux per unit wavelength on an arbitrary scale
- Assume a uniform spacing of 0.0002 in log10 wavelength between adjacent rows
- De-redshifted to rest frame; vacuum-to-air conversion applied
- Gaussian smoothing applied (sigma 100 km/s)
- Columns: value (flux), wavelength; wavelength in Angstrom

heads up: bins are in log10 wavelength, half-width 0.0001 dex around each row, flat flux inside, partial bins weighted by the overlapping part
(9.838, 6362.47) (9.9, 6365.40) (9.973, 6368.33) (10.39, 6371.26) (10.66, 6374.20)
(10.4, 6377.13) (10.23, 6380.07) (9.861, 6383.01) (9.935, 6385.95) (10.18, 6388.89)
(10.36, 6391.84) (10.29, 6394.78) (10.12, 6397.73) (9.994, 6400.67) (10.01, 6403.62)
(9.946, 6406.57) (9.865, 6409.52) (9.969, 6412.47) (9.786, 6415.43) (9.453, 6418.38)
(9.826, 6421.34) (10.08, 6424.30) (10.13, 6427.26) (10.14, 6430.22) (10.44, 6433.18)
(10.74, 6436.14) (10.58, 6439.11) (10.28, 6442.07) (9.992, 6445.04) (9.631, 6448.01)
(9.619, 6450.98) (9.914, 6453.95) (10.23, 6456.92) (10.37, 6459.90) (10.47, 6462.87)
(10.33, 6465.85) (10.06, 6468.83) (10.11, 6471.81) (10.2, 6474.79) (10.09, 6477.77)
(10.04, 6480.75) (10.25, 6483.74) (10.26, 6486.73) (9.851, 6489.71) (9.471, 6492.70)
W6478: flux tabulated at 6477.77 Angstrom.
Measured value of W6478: 10.09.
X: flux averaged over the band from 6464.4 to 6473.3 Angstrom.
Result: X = 10.2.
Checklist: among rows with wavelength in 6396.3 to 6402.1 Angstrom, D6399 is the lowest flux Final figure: 9.994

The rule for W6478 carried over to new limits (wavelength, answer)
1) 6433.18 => 10.44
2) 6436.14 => 10.74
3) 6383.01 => 9.861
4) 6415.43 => 9.786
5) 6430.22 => 10.14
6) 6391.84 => 10.36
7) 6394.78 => 10.29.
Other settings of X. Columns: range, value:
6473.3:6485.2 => 10.1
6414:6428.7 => 9.85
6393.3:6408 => 10.1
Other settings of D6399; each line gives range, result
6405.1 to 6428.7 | 9.453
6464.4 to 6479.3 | 10.06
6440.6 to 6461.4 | 9.619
